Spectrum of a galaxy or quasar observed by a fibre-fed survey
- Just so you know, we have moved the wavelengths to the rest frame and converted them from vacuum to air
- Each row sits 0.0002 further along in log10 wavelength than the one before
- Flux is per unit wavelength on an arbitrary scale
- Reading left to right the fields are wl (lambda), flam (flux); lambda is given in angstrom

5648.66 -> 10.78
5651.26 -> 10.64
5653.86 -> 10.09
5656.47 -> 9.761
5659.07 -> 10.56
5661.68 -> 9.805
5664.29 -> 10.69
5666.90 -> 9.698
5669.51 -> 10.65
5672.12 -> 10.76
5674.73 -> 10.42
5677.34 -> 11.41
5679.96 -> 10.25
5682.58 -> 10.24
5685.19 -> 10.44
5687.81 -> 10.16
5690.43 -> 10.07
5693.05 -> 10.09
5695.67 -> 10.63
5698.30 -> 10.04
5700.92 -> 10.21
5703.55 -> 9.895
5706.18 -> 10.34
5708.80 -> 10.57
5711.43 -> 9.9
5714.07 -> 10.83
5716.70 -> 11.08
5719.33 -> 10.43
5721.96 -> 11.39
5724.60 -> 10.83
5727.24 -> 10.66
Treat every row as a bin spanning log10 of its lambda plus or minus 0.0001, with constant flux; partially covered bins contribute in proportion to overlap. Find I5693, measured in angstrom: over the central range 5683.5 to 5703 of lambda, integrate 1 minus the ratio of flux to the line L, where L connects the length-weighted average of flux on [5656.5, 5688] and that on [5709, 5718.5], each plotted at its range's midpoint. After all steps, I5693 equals 0.5 angstrom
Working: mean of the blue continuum 10.4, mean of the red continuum 10.6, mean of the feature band 10.2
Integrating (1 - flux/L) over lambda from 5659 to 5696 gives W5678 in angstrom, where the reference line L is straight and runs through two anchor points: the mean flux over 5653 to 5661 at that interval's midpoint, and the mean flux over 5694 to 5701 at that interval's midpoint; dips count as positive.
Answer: -0.6 angstrom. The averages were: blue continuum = 10.1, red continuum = 10.3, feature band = 10.4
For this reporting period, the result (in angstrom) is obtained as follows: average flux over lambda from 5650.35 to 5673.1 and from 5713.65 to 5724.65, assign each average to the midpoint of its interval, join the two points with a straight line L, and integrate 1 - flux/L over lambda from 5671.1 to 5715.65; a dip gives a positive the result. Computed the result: 1.1 angstrom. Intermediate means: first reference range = 10.3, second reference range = 10.9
